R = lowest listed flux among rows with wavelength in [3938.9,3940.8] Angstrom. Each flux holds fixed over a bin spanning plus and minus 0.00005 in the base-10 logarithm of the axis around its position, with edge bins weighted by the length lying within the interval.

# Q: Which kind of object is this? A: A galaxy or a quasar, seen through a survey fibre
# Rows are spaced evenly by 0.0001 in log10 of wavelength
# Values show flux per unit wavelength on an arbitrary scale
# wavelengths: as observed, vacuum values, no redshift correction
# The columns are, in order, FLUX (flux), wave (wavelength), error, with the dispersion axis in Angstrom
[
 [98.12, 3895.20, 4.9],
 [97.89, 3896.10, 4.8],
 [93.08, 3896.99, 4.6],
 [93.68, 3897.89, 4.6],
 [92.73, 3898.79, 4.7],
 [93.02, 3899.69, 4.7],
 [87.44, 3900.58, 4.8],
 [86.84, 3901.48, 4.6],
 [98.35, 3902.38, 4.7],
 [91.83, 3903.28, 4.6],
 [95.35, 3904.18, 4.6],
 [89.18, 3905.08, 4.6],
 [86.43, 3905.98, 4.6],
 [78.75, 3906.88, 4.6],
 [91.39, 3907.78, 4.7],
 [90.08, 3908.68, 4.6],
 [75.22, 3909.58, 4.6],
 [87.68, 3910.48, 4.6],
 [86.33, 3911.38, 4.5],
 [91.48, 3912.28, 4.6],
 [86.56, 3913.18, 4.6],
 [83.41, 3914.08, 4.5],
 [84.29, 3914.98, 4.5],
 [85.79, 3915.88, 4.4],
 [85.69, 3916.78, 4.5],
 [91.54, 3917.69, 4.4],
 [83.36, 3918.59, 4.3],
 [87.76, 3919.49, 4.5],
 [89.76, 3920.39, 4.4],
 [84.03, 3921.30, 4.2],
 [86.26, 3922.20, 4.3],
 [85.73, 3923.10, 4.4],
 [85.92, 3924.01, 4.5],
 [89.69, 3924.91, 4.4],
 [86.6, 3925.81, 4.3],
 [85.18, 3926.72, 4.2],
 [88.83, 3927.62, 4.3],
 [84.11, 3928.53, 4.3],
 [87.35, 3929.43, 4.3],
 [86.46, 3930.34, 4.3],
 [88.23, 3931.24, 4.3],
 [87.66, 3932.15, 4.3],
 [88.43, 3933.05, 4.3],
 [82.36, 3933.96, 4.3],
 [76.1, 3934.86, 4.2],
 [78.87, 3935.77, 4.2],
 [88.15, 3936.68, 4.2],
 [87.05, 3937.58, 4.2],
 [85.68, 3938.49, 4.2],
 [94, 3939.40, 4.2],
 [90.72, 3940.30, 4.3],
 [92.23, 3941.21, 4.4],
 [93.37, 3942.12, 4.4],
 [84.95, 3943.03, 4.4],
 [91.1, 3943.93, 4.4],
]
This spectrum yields 90.72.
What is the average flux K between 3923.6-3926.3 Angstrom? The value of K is 87.4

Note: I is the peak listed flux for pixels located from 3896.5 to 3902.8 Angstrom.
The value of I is 98.35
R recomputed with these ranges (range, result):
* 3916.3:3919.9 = 83.36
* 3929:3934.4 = 82.36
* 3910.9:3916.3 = 83.41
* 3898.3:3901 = 87.44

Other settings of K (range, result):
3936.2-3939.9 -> 88.8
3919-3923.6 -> 86.6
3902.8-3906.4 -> 90.7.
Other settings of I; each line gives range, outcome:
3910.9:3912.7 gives 91.48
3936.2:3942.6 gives 94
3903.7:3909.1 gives 95.35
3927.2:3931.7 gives 88.83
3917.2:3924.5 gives 91.54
